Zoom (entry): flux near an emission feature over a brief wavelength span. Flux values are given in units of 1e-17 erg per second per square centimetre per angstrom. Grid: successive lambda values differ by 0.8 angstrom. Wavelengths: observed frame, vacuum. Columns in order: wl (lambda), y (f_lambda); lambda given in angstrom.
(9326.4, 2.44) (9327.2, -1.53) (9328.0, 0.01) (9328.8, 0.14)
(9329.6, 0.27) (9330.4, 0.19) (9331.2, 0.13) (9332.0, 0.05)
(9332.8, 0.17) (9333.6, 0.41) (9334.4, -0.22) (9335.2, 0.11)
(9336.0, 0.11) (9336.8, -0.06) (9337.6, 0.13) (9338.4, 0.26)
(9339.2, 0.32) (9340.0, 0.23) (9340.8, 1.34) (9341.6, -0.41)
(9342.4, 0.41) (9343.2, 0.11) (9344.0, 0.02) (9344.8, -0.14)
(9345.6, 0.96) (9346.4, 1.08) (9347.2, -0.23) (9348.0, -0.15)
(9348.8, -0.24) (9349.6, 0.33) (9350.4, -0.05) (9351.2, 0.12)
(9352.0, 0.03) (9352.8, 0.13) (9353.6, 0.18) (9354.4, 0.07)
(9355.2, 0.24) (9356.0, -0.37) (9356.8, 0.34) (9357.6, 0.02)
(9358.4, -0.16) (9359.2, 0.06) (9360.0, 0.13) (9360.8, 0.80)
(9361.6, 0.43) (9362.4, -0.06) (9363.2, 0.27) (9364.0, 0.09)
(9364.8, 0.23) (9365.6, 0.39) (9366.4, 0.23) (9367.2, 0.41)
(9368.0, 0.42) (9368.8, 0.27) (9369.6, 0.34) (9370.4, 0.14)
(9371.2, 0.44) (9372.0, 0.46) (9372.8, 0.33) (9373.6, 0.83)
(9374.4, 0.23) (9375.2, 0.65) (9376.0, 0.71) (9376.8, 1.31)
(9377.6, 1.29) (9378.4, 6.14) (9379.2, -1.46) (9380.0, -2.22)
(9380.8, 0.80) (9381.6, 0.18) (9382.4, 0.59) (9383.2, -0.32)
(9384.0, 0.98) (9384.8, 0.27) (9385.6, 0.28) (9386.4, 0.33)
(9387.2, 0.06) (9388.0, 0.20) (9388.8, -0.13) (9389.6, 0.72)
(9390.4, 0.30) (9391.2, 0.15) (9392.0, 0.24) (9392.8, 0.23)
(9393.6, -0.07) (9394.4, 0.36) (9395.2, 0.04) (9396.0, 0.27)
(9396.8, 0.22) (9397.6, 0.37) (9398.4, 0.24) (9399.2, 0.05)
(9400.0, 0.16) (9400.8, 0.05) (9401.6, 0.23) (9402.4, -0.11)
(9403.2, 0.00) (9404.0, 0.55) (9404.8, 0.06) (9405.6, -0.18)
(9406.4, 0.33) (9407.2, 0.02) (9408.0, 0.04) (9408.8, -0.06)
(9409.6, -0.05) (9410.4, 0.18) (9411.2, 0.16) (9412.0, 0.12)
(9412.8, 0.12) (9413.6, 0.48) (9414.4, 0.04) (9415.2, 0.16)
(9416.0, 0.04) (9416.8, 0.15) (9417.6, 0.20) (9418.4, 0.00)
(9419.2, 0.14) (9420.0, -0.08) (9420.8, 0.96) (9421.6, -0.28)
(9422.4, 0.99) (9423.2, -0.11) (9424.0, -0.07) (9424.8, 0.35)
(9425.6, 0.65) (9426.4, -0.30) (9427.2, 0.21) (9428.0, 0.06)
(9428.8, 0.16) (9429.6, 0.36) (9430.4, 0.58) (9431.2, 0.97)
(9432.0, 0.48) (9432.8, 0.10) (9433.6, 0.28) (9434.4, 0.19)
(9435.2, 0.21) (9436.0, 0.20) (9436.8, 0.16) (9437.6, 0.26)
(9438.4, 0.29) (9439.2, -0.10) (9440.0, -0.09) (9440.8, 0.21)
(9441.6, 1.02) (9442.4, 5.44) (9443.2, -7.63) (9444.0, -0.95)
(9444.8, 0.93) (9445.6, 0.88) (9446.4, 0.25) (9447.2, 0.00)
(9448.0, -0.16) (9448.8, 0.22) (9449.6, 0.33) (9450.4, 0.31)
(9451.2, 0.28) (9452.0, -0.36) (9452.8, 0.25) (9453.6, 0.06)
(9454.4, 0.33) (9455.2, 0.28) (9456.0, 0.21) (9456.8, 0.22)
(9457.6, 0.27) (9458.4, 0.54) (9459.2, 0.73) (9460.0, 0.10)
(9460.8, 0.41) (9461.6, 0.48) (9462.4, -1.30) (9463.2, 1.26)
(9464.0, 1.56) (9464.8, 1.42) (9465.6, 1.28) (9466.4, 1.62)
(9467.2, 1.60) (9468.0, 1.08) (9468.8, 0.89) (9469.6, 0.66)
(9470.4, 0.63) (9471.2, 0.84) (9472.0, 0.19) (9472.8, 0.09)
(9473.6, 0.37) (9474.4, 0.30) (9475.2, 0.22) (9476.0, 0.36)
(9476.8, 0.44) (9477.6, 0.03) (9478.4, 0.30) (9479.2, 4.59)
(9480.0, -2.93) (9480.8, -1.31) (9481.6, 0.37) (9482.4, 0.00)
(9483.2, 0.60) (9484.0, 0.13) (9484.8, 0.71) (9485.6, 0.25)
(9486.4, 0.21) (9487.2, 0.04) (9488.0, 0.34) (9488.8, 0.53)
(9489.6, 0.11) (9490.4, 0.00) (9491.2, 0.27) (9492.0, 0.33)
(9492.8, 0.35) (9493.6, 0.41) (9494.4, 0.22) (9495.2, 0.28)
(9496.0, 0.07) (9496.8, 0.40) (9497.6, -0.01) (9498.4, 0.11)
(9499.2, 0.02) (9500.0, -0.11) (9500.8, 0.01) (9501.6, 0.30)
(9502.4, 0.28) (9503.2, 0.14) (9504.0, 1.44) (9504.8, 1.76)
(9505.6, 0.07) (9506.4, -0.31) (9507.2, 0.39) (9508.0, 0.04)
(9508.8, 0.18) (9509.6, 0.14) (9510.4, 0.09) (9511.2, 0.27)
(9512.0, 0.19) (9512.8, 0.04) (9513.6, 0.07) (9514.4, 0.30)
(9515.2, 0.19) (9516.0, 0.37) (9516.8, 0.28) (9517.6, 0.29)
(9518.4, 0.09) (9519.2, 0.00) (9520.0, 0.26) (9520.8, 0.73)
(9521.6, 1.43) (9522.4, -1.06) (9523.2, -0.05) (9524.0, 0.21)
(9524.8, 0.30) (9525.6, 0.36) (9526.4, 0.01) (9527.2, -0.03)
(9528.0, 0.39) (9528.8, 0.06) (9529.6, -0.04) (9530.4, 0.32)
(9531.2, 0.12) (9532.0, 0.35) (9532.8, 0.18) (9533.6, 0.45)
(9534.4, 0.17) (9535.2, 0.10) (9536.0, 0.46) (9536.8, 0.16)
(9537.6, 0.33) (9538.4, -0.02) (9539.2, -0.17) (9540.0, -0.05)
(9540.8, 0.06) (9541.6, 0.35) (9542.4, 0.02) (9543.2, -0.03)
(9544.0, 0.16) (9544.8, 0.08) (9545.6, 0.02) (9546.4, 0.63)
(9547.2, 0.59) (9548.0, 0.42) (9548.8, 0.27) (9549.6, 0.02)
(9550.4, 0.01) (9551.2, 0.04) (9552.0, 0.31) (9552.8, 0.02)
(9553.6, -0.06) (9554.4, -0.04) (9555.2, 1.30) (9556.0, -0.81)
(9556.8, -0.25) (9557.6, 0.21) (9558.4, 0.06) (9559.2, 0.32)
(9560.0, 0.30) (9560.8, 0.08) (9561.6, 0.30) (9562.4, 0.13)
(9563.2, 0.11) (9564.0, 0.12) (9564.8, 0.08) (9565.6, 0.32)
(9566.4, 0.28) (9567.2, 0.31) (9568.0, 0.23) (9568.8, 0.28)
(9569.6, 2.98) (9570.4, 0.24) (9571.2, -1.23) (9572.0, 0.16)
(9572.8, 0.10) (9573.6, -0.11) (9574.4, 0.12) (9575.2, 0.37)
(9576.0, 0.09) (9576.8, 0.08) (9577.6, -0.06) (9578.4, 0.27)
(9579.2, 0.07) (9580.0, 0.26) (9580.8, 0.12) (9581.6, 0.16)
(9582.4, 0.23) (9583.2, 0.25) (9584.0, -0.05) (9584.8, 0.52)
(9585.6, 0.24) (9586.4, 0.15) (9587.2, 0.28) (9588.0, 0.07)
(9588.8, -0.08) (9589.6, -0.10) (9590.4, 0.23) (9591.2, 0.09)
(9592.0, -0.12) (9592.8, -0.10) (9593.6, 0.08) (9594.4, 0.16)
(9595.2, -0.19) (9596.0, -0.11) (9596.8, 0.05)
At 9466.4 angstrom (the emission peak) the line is [O III] 5007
